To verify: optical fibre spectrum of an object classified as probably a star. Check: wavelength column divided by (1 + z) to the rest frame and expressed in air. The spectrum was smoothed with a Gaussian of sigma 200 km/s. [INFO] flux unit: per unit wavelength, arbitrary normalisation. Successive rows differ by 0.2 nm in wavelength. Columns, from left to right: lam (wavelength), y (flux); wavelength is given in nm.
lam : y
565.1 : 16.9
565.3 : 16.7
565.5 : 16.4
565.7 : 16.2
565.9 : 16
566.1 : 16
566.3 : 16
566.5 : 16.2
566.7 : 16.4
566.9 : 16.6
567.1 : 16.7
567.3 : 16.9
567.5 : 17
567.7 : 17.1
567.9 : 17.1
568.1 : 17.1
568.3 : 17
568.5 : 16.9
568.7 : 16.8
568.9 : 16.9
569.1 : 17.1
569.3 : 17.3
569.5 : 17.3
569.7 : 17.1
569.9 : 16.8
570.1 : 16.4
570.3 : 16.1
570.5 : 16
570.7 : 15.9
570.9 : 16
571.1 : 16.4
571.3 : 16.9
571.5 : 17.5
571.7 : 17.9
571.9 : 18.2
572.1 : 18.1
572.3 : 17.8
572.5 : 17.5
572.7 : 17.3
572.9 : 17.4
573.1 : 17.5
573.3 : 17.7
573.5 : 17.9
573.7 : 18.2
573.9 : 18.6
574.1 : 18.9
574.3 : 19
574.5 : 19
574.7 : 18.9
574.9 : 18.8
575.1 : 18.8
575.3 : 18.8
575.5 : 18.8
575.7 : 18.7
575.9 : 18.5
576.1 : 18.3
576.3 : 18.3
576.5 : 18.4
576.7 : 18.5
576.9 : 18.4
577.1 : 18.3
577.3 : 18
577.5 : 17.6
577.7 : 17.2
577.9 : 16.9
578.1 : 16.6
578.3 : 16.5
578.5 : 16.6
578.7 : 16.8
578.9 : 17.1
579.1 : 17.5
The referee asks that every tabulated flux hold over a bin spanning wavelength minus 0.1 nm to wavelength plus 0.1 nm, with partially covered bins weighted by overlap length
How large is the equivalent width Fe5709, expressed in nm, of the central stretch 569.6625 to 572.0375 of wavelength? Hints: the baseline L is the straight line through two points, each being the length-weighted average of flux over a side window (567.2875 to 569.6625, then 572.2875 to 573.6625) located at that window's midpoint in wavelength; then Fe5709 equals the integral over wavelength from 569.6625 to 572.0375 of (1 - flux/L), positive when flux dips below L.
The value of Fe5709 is 0.08 nm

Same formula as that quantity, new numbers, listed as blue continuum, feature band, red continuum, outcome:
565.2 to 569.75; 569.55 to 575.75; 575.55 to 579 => -0.16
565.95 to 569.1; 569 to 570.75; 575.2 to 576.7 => 0.05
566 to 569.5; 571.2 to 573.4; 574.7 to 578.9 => -0.03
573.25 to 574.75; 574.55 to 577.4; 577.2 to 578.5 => -0.12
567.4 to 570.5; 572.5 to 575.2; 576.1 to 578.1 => -0.12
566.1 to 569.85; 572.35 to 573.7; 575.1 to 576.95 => 0.02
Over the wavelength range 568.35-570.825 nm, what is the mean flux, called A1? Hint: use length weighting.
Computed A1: 16.7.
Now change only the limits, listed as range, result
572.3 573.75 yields 17.6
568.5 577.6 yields 17.7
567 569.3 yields 17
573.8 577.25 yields 18.6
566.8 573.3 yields 17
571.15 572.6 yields 17.7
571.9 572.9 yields 17.7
